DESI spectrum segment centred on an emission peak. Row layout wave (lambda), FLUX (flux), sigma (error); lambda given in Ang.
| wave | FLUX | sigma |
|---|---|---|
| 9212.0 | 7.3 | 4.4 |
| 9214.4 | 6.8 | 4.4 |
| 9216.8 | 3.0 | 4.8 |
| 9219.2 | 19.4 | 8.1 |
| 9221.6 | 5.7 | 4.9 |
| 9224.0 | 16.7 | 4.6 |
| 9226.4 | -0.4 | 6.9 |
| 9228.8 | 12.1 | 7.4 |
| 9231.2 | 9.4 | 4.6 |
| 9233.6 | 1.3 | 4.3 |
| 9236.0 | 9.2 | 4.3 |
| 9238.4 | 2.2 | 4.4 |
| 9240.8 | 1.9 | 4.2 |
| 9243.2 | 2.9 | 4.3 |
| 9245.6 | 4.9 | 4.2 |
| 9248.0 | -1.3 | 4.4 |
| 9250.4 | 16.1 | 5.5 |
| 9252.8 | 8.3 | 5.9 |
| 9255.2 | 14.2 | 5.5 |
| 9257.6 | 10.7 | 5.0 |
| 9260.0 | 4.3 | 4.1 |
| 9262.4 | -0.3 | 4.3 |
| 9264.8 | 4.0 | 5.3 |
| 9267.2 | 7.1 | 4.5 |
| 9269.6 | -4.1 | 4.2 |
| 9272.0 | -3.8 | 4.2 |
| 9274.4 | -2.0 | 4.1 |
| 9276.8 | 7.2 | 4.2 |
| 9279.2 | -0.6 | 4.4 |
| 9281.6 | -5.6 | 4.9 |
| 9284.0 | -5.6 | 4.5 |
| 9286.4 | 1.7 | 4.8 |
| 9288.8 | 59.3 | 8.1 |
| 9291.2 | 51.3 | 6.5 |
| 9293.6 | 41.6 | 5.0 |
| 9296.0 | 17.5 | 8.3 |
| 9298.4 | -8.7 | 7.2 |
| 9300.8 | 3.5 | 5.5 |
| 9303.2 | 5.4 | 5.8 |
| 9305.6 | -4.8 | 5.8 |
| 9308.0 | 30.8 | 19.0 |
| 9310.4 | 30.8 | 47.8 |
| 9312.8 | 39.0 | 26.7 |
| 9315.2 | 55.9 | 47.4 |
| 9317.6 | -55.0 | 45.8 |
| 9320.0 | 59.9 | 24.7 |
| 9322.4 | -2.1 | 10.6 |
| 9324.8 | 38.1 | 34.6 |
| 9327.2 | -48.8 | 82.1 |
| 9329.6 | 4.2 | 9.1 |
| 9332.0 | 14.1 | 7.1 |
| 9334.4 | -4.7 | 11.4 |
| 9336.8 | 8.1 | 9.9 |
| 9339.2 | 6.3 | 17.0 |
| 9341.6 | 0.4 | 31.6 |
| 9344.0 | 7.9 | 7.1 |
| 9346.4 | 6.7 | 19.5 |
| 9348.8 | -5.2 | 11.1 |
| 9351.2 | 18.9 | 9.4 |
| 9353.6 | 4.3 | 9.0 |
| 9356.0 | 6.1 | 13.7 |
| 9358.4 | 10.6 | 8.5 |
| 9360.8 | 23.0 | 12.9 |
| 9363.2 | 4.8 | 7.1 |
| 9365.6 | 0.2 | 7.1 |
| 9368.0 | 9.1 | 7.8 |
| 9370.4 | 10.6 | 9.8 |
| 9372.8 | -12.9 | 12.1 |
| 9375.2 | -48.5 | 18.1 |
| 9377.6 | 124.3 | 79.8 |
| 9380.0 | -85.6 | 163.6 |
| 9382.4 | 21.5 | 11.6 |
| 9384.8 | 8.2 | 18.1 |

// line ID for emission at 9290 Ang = Hbeta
